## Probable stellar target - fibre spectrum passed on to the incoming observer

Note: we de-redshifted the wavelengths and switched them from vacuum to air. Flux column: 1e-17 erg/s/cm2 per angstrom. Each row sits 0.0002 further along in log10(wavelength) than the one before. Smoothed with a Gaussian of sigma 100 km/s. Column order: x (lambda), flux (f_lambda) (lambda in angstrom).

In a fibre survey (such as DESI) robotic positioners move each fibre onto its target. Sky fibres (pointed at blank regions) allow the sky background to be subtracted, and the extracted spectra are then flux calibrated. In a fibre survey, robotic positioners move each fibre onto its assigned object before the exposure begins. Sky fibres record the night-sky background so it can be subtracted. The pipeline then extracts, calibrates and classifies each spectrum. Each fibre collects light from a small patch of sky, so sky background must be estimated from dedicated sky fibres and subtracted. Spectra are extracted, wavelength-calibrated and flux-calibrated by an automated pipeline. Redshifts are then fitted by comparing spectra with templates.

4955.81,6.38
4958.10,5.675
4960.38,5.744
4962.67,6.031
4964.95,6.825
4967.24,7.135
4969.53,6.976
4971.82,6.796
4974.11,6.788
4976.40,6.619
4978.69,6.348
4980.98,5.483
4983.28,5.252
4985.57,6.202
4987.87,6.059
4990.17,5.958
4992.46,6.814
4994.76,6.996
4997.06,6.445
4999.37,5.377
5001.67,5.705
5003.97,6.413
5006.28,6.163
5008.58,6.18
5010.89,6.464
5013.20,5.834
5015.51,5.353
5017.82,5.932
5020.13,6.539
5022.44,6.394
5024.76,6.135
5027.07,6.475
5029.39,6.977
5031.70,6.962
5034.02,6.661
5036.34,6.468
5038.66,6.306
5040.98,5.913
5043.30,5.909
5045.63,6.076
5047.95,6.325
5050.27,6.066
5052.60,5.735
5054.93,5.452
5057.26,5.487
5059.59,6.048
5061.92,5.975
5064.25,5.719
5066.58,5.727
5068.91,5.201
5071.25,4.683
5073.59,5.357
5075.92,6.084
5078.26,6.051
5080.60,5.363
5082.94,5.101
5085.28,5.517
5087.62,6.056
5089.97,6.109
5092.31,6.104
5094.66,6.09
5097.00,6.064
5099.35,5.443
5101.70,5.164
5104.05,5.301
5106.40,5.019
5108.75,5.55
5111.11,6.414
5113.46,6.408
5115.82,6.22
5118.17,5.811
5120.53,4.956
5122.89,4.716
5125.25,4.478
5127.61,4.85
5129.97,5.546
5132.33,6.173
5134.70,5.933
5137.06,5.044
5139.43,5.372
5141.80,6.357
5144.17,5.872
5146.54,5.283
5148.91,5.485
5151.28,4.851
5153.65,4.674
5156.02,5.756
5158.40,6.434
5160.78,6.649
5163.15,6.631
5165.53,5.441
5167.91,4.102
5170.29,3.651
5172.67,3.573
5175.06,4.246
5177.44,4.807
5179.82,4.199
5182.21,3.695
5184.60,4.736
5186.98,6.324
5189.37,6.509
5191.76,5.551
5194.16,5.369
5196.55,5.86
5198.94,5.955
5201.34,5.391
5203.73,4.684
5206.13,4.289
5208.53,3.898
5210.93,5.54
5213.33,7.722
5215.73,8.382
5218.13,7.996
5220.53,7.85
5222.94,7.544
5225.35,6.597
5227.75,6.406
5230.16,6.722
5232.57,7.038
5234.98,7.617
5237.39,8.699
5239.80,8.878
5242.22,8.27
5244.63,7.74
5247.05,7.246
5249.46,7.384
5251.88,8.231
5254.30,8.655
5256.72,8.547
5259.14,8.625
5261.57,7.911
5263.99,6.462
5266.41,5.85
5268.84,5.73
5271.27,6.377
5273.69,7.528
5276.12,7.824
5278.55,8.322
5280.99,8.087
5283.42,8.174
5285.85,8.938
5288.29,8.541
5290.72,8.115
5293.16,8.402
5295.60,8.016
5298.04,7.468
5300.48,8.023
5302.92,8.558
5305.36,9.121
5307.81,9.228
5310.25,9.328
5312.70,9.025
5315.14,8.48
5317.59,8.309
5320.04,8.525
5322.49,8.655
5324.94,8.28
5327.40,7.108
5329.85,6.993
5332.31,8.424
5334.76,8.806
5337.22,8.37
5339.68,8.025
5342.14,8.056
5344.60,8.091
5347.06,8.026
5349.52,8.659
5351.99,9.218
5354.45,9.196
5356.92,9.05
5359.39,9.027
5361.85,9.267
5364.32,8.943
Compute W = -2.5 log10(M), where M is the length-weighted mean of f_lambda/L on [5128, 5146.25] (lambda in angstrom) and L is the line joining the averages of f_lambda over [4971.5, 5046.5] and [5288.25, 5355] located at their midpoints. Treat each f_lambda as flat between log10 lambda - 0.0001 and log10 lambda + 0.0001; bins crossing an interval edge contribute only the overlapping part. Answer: 0.24 mag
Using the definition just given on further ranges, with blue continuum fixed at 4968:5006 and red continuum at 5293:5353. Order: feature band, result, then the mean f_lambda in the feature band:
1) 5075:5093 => 0.19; 5.79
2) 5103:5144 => 0.27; 5.55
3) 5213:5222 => -0.04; 8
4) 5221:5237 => 0.10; 7.11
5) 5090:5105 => 0.21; 5.73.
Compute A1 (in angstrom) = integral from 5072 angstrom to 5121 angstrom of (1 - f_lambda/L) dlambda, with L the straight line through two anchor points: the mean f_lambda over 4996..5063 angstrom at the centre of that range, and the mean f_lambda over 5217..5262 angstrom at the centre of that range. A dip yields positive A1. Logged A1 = 6.9 angstrom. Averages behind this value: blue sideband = 6.13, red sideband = 7.78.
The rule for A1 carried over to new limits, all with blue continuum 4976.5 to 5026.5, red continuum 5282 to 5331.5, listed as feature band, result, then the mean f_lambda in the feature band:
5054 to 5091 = 5.7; 5.62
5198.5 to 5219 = 4.5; 5.95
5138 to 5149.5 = 2.4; 5.67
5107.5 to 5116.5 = 1.0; 6.13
